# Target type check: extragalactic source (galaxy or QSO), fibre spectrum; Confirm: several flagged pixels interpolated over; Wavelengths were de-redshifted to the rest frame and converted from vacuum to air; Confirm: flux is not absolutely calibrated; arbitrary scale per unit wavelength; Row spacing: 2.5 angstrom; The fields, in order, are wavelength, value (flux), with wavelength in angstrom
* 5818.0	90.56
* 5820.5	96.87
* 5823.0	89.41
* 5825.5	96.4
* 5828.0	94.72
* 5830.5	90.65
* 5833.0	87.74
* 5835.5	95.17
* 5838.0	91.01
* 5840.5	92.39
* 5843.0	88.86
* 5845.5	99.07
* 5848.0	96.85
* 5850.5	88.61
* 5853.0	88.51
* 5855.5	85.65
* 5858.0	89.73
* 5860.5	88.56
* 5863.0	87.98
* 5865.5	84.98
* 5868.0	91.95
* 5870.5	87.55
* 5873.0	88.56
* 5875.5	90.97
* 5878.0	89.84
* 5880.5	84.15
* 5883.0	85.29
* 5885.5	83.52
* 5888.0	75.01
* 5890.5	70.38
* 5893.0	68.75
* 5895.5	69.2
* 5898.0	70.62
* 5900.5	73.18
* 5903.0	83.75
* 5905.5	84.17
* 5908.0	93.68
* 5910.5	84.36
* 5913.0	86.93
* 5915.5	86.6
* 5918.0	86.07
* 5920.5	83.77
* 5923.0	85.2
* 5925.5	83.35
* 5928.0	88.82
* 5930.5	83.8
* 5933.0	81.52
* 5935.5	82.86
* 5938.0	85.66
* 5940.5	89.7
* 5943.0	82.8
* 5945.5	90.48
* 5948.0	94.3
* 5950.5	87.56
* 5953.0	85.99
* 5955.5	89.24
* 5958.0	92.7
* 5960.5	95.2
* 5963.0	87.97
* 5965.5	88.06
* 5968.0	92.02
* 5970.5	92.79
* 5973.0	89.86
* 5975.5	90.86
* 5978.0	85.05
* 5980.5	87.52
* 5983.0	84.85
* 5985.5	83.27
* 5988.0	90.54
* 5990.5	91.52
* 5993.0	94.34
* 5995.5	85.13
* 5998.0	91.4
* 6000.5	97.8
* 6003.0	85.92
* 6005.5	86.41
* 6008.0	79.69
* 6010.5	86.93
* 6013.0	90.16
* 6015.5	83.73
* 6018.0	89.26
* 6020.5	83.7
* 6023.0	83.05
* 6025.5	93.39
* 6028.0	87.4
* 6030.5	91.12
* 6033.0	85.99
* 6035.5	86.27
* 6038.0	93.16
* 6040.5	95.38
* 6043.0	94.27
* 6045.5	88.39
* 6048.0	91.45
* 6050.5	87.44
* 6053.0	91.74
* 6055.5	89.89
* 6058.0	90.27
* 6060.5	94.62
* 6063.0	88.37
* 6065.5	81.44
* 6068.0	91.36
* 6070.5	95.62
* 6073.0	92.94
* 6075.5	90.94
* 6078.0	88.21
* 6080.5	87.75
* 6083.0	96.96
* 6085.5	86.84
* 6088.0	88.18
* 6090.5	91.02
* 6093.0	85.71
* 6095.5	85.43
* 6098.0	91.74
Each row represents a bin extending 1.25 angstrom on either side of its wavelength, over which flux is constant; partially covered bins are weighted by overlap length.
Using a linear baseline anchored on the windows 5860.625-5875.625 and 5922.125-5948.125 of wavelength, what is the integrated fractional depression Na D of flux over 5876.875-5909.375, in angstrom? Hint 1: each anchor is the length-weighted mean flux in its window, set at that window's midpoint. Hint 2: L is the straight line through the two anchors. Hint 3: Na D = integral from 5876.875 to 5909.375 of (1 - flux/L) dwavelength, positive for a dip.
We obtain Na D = 3.04 angstrom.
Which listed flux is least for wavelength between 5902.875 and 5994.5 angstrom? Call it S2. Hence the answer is 81.52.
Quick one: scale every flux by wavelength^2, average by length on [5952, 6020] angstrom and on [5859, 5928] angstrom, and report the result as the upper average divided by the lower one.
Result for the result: 1.10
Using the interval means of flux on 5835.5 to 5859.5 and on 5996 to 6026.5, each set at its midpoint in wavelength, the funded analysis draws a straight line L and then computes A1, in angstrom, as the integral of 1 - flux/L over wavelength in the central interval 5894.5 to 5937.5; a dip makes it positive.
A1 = 3.3 angstrom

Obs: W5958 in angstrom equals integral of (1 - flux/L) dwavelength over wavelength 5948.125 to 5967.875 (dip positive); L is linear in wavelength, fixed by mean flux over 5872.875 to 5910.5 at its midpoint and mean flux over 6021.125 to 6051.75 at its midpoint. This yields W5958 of -1.21 angstrom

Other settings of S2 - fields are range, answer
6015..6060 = 83.05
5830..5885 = 84.15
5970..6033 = 79.69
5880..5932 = 68.75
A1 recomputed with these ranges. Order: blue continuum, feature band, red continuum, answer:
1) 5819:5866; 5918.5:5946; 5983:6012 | 1.4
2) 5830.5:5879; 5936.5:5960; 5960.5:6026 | 0.0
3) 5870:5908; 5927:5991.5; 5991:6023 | -2.6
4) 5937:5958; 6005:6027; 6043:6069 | 0.7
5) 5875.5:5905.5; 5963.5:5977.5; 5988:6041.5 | -0.9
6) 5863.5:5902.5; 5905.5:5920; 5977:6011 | -0.7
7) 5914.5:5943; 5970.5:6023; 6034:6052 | 0.4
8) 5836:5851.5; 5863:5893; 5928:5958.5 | 2.2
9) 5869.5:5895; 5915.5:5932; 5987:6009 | -0.1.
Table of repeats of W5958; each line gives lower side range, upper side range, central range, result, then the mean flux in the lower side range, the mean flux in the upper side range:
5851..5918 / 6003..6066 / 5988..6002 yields -0.7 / 83.7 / 88.6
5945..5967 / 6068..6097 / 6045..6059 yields 0.0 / 90.2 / 90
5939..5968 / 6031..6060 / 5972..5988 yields 0.5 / 89.5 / 90.5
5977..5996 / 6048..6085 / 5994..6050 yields 0.3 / 87.9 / 90.5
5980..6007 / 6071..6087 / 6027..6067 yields 0.1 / 88.9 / 90.8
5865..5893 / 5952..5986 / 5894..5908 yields 1.3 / 84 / 89.1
